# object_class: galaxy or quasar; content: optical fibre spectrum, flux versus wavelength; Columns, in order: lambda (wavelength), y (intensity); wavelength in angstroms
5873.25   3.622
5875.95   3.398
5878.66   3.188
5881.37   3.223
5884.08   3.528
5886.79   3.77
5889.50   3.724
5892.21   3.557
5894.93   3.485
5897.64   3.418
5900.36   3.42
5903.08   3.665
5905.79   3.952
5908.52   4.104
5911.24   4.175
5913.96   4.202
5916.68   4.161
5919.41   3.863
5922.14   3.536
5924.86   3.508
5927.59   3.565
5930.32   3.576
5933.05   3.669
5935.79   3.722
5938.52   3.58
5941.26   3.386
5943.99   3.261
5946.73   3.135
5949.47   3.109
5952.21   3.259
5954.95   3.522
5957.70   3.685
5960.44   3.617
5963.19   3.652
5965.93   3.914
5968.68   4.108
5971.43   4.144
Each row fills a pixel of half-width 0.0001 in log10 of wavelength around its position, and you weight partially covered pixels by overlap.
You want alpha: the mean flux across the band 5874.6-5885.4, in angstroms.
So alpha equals 3.33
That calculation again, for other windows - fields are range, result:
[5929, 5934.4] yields 3.62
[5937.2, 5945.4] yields 3.41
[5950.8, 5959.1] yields 3.49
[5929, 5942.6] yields 3.59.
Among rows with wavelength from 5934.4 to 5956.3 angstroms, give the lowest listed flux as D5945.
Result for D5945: 3.109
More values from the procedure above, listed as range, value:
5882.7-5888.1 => 3.528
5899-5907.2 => 3.42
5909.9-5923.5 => 3.536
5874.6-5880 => 3.188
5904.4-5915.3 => 3.952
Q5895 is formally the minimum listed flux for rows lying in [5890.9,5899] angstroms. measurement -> 3.418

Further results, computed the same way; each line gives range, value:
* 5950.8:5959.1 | 3.259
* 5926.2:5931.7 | 3.565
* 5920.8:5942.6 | 3.386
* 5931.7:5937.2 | 3.669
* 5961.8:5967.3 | 3.652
